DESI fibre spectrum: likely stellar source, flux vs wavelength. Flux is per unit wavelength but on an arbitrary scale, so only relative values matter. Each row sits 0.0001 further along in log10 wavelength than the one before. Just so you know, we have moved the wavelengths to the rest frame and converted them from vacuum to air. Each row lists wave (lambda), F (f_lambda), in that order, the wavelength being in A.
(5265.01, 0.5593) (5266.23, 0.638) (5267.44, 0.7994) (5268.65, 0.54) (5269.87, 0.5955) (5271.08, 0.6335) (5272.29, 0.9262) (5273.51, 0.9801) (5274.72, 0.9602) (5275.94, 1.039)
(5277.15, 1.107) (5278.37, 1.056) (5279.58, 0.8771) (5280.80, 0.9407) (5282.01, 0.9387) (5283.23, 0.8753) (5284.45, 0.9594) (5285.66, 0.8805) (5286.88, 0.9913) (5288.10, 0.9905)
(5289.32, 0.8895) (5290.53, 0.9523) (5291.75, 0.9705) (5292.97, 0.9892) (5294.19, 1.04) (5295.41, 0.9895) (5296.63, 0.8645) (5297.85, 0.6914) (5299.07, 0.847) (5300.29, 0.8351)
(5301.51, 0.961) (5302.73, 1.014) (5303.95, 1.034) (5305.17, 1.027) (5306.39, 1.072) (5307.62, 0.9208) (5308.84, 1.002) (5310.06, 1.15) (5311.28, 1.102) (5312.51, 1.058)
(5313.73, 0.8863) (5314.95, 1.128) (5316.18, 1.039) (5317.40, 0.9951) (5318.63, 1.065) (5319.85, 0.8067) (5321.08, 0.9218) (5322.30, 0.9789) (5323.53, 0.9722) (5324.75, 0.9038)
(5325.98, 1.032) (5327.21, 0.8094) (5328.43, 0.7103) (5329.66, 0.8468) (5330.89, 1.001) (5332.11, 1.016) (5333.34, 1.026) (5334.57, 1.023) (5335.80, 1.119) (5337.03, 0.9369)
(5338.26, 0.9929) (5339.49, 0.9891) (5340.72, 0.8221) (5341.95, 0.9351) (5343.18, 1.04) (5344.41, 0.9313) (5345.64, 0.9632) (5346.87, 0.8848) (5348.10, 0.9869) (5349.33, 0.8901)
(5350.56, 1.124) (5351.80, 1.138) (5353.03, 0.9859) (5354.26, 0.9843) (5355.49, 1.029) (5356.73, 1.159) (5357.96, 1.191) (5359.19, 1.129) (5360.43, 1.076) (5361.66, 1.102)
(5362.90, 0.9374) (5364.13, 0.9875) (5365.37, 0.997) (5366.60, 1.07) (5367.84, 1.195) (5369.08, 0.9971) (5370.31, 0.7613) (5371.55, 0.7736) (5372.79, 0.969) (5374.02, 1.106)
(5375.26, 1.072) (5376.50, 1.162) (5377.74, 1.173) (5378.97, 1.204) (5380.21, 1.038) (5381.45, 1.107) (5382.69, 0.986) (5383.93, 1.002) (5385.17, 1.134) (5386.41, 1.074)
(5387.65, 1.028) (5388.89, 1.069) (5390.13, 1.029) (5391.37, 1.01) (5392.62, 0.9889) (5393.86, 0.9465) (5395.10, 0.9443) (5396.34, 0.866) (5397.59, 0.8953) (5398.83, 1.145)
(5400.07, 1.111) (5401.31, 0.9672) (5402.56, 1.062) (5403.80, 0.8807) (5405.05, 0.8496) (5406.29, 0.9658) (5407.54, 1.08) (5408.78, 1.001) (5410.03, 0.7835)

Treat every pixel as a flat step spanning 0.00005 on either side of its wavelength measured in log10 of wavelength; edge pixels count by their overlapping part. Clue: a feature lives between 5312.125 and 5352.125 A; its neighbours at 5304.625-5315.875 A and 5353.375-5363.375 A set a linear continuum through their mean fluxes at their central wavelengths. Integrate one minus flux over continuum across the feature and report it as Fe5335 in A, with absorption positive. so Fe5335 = 3.33 A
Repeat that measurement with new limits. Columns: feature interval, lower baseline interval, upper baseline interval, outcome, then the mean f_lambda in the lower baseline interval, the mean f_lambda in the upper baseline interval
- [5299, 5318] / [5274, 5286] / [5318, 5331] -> -1.62 A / 0.966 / 0.91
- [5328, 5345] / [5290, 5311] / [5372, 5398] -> 0.63 A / 0.965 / 1.04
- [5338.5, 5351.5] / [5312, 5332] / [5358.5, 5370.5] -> 0.44 A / 0.949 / 1.04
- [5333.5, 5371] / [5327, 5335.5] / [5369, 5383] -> -1.29 A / 0.932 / 1.03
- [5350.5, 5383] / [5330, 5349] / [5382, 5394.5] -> -1.61 A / 0.975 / 1.03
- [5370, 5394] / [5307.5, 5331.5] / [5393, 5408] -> -1.56 A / 0.968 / 0.975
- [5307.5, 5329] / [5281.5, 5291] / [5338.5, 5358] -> -0.14 A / 0.934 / 0.998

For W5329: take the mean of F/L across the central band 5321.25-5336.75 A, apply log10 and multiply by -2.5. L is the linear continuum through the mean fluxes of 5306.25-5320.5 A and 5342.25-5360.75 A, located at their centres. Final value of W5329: 0.08 mag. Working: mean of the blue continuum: 1.02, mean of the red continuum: 1.03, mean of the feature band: 0.952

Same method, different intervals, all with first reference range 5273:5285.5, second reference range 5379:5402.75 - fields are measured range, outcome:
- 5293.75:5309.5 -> 0.04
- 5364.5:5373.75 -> 0.05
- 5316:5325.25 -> 0.04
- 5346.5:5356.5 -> -0.01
